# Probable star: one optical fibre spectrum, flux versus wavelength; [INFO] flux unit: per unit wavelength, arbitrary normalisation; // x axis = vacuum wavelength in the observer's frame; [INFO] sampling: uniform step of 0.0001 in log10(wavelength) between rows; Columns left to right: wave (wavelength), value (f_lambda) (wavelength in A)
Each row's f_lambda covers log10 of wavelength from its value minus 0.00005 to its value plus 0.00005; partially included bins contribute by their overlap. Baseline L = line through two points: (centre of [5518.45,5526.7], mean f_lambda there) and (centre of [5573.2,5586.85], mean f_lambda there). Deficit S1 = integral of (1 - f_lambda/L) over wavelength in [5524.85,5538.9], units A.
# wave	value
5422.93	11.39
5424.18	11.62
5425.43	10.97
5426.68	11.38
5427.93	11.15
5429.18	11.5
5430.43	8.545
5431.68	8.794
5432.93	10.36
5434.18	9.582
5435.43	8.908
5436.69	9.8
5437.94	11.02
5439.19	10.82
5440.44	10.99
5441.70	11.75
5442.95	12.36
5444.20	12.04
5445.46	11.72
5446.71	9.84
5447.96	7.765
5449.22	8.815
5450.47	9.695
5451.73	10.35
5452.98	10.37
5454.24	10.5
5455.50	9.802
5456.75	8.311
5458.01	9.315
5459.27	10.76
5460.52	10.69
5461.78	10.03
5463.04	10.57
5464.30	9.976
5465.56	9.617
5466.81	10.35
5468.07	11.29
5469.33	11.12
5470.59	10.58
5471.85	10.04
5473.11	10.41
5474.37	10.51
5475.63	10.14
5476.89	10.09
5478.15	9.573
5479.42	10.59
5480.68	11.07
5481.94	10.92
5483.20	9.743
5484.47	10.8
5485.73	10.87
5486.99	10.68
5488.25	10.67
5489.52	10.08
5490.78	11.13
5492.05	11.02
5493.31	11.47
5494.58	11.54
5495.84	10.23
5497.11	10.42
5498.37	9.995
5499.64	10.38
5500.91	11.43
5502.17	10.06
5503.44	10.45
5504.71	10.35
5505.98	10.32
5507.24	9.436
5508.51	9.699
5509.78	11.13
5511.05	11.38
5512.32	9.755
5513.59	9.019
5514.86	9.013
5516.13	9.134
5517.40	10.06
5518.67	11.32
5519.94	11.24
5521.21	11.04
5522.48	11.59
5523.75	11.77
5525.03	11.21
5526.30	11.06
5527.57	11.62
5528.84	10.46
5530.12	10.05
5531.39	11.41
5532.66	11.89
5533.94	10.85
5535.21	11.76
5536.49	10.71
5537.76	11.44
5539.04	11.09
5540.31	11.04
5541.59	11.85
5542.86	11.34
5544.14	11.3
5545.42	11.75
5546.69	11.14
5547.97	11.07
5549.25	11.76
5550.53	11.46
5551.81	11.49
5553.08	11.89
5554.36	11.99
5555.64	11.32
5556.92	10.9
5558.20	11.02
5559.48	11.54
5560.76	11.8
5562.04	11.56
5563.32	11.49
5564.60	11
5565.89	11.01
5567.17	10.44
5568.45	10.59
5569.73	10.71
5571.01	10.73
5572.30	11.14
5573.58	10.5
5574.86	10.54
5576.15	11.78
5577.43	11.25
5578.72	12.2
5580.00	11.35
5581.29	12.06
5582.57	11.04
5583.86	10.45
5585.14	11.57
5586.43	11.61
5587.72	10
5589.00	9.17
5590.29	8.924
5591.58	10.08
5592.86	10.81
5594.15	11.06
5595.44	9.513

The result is 0.24 A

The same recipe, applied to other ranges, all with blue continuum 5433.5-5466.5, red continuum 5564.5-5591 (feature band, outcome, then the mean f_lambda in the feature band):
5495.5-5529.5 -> 0.1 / 10.5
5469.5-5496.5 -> -0.6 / 10.6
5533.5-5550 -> -1.0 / 11.3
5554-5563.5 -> -0.6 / 11.4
